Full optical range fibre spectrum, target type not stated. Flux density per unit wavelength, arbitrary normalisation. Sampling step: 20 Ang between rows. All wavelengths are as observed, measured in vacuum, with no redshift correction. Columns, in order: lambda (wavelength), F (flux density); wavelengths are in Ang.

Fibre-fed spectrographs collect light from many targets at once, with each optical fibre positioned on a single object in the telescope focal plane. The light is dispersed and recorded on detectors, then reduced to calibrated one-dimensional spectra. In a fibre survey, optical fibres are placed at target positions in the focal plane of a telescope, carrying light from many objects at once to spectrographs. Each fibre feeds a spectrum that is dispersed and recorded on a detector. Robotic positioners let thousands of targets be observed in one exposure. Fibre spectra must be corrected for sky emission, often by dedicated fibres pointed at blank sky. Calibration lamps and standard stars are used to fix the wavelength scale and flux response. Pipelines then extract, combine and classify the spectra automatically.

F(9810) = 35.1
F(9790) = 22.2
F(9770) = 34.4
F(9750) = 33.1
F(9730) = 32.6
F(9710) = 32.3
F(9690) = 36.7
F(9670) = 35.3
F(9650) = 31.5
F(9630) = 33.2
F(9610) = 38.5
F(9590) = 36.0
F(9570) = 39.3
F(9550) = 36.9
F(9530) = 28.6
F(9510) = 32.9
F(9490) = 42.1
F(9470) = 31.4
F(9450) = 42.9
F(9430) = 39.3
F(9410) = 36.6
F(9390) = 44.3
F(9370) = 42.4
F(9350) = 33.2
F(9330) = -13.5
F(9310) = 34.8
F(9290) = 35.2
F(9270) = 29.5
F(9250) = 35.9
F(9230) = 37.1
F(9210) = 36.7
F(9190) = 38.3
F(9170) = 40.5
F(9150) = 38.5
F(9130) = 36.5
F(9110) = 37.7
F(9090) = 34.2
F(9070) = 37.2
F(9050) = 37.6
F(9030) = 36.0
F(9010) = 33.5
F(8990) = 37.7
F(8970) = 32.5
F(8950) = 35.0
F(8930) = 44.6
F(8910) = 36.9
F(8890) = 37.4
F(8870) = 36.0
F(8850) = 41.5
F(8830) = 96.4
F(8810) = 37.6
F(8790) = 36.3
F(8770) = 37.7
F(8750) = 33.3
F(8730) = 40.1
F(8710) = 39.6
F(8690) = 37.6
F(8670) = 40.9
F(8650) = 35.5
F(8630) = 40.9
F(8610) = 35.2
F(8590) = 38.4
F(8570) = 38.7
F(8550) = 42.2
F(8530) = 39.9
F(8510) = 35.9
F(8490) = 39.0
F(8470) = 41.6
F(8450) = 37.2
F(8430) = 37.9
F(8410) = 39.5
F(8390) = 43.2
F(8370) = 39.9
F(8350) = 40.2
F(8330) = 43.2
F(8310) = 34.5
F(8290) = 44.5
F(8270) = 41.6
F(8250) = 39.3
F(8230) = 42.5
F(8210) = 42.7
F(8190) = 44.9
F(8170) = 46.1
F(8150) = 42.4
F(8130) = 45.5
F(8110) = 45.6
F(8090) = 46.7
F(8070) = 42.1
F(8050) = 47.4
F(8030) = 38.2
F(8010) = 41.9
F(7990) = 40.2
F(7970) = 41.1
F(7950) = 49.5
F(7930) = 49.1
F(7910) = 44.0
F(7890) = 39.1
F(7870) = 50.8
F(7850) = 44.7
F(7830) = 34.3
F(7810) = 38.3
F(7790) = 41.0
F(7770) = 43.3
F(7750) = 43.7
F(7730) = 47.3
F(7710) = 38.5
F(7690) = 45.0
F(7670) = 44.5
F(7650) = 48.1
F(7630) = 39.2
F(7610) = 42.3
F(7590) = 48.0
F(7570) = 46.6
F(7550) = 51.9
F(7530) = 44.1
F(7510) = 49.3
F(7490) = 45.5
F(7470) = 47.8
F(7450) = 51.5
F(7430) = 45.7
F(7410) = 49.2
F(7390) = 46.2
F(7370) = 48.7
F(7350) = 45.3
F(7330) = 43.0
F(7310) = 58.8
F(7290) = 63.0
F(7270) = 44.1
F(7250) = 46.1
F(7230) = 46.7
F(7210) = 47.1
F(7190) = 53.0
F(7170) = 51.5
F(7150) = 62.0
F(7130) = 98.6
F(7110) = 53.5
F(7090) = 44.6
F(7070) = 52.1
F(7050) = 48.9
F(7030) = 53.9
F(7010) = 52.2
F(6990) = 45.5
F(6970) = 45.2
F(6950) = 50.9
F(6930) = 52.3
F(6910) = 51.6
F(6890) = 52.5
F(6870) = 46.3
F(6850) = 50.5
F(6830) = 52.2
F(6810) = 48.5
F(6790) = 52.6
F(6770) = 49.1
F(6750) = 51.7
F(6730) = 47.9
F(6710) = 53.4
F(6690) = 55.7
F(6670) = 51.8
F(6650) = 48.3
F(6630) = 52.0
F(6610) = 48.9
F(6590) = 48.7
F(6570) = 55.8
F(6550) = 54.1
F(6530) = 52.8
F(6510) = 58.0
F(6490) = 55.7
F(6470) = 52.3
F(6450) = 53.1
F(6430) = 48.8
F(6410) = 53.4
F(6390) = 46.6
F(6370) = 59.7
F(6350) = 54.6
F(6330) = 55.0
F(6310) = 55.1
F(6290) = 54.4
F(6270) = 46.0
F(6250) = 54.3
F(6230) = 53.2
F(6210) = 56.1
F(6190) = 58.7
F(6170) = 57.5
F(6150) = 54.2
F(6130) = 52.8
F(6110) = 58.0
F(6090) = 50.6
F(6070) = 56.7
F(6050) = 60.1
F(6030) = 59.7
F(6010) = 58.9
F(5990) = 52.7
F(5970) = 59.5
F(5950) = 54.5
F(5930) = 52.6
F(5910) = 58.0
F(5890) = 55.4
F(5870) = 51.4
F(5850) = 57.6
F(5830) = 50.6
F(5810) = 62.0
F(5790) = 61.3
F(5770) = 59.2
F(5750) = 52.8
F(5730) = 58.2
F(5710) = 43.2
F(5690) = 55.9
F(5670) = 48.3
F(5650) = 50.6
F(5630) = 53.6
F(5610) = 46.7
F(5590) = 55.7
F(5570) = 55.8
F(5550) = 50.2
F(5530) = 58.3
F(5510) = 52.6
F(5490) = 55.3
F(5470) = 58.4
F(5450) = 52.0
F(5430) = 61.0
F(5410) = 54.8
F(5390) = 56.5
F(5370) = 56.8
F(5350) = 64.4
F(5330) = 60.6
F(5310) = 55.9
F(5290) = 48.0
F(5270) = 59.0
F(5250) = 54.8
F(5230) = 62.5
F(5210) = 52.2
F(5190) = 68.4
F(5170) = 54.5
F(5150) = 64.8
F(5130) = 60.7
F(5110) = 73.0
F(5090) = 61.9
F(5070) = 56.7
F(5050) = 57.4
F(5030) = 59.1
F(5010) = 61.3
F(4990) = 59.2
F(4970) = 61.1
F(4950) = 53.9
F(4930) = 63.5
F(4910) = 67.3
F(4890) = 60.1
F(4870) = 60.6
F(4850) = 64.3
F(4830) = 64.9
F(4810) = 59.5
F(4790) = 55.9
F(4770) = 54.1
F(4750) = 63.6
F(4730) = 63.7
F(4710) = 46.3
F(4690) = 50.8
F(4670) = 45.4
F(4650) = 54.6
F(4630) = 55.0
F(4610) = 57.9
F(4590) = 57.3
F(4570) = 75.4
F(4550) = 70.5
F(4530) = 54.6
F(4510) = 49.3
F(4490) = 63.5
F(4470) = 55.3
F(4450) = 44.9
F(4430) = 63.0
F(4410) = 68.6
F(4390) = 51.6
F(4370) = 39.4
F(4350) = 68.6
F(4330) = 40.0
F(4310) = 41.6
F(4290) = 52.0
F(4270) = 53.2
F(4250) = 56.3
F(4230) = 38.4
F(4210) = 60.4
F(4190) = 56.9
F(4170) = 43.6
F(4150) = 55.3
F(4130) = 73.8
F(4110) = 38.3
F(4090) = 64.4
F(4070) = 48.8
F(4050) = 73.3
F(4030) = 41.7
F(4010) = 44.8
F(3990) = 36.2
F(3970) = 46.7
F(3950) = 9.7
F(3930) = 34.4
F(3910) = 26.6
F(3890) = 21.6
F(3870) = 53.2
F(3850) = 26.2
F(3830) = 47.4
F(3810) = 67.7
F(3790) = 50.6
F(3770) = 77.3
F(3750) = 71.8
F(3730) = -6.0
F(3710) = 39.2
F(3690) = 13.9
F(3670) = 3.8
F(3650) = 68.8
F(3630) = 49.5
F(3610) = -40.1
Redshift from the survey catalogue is 0.08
